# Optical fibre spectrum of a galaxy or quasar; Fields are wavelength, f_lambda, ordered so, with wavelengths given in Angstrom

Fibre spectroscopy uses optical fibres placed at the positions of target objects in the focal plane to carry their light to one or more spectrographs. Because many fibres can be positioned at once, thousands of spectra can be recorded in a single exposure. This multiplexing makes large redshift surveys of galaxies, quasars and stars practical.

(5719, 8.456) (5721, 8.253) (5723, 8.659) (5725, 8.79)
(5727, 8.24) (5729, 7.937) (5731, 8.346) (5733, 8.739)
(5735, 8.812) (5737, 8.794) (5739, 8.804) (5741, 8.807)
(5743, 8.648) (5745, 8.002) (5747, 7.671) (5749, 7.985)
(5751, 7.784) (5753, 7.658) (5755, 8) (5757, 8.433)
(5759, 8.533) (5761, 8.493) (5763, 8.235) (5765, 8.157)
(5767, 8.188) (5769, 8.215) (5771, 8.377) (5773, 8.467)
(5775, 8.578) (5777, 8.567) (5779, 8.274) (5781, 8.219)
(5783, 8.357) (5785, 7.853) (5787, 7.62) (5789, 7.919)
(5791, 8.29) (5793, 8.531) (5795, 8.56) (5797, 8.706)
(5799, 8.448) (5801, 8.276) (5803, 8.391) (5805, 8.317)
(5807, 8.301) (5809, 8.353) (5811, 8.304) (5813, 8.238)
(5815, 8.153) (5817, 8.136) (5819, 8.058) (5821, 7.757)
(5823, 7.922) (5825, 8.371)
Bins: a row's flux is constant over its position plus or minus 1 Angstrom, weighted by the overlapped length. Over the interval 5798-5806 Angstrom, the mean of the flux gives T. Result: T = 8.36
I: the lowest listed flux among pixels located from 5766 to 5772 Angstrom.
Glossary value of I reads 8.188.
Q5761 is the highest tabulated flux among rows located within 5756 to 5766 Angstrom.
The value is 8.533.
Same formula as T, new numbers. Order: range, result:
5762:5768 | 8.19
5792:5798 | 8.6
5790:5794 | 8.41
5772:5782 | 8.42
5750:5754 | 7.72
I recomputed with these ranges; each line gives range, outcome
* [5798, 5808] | 8.276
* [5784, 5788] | 7.62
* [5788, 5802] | 7.919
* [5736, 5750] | 7.671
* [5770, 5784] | 8.219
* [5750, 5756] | 7.658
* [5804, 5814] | 8.238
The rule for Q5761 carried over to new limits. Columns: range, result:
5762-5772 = 8.377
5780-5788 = 8.357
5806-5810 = 8.353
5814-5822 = 8.153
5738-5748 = 8.807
